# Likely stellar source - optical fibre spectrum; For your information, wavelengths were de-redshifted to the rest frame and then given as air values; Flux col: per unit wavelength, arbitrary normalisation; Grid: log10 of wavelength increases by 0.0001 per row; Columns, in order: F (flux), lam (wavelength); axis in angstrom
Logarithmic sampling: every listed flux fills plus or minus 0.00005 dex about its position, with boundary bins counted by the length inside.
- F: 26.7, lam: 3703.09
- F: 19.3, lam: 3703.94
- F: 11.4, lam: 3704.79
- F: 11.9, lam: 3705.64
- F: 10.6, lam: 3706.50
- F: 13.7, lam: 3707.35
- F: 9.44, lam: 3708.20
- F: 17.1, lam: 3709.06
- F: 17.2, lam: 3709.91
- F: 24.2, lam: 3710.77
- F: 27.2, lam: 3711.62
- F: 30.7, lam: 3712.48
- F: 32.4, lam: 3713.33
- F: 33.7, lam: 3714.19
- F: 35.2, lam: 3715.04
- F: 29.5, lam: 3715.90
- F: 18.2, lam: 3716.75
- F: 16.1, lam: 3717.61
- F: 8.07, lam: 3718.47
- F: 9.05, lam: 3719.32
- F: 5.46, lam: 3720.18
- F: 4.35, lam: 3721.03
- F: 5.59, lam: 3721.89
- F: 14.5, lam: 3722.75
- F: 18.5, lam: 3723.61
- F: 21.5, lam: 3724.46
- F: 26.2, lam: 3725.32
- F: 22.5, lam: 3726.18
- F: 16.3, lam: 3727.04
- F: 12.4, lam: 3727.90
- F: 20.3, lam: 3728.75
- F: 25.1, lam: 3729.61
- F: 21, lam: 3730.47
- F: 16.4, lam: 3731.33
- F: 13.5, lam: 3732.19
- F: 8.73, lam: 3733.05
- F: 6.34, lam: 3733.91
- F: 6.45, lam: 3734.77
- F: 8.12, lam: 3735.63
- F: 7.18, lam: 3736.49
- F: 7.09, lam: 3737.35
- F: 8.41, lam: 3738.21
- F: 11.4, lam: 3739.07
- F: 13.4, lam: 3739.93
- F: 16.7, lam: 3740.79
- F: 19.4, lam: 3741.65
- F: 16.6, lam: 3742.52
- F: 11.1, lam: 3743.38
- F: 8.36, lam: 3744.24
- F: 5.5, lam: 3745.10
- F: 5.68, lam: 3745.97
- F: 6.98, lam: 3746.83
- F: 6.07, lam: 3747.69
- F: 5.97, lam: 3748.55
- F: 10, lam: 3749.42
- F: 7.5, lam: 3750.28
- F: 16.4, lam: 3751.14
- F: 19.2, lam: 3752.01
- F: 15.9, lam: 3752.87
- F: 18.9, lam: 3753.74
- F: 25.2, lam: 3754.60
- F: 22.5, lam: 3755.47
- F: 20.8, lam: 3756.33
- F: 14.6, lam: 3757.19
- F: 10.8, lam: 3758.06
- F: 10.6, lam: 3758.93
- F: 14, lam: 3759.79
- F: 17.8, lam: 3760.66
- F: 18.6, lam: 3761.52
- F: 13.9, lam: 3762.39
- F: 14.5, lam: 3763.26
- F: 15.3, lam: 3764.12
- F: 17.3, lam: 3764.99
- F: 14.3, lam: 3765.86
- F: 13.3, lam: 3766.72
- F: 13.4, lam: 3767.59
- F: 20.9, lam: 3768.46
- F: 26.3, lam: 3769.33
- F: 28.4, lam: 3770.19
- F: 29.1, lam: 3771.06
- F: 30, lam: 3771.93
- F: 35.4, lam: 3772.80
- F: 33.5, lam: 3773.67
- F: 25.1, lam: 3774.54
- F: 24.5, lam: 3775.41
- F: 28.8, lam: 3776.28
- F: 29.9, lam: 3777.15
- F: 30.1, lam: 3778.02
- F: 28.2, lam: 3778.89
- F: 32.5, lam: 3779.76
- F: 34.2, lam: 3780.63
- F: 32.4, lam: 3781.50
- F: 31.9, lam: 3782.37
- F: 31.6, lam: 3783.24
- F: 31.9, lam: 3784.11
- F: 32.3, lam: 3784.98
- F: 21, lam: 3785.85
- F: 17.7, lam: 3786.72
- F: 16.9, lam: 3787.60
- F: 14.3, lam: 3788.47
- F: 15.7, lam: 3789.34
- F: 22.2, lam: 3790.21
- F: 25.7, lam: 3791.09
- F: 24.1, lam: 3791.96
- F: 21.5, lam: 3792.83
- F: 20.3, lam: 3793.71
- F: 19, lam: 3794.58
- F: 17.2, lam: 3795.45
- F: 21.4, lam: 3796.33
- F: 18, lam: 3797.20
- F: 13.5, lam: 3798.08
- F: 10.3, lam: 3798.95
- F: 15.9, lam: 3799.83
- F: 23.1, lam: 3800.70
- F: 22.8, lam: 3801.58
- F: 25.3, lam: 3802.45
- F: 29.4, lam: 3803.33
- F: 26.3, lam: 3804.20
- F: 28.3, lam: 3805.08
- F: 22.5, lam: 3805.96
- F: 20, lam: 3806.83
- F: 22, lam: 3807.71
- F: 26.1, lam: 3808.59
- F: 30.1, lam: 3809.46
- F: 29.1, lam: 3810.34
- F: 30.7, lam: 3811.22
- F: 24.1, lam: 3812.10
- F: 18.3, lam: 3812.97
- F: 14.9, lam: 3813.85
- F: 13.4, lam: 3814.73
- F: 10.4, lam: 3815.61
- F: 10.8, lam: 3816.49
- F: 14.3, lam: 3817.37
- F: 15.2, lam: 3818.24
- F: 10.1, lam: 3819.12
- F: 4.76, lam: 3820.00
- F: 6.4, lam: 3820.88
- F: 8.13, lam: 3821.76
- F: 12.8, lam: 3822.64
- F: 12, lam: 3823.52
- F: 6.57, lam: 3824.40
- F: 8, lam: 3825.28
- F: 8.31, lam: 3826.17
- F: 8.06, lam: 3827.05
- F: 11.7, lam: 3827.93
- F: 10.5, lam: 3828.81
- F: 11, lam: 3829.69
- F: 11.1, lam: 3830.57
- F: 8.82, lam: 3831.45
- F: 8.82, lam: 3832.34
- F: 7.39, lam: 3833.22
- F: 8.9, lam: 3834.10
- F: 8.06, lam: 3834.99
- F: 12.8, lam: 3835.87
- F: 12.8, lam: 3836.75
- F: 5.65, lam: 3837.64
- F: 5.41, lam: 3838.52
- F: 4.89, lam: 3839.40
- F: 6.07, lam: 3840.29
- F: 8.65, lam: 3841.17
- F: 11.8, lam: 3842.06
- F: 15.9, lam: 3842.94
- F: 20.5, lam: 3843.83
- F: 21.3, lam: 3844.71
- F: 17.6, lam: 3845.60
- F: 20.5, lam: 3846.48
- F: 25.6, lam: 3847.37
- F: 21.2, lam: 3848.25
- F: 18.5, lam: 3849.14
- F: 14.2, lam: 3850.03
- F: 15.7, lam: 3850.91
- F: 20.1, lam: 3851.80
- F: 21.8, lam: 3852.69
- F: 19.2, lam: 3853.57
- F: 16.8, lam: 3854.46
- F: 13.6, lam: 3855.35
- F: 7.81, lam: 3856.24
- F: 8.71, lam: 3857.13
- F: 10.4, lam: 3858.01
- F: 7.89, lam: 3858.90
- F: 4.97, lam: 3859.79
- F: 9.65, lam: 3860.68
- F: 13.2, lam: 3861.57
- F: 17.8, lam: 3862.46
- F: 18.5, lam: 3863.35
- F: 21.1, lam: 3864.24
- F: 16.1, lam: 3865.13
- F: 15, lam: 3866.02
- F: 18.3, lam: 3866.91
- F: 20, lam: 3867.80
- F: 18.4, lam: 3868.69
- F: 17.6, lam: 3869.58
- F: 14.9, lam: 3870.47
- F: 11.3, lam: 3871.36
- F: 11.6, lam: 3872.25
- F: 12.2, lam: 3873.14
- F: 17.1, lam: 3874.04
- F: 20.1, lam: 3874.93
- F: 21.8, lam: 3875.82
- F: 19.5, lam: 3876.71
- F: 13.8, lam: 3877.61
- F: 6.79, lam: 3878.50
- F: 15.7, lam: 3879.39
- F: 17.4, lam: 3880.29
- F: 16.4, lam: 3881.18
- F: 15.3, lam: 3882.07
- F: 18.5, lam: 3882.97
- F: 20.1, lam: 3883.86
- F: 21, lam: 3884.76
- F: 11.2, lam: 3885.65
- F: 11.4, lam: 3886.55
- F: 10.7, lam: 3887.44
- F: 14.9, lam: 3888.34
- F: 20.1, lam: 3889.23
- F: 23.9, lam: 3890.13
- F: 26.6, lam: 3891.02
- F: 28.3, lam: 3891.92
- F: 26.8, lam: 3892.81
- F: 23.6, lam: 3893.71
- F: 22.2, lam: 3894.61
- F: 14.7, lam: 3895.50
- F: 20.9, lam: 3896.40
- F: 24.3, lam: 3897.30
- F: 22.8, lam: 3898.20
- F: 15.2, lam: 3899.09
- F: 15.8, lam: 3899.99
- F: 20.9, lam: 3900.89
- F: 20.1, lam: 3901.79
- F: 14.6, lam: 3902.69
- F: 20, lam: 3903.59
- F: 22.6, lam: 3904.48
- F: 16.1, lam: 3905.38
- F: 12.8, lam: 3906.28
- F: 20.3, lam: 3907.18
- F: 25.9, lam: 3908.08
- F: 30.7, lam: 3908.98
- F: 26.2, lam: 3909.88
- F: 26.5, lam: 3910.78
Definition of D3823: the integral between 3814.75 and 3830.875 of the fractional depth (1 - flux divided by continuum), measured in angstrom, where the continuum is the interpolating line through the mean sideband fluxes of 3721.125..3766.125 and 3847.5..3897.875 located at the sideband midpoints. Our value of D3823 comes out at 5.8 angstrom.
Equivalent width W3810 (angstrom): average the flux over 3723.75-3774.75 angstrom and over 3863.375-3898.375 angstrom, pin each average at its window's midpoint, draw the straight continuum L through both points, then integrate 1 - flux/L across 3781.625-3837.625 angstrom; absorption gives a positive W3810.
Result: -1.7 angstrom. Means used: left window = 16.1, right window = 18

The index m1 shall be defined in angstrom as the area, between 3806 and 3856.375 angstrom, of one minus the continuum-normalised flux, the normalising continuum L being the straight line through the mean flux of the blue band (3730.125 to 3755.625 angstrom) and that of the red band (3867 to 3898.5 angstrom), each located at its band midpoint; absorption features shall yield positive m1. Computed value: 4.7 angstrom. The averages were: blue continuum 12.1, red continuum 18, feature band 14.3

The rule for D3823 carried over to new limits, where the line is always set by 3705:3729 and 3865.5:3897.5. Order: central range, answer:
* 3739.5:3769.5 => 6.13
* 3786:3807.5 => -2.98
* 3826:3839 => 6.26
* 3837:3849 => 2.39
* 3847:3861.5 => 2.60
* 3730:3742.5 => 4.29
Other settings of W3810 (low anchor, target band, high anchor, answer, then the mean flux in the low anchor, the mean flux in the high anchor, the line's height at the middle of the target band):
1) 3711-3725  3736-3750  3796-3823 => 6.8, 19.5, 18.7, 19.3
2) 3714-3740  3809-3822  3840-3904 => 0.0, 15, 16.9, 16.2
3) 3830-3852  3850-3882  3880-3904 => 1.9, 13.2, 19.2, 16.1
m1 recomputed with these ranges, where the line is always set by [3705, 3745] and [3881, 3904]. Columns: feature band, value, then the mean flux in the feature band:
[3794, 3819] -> -4.0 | 20.3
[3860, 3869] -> 1.1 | 16.5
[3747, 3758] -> 1.0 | 14.9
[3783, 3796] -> -3.6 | 21.9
